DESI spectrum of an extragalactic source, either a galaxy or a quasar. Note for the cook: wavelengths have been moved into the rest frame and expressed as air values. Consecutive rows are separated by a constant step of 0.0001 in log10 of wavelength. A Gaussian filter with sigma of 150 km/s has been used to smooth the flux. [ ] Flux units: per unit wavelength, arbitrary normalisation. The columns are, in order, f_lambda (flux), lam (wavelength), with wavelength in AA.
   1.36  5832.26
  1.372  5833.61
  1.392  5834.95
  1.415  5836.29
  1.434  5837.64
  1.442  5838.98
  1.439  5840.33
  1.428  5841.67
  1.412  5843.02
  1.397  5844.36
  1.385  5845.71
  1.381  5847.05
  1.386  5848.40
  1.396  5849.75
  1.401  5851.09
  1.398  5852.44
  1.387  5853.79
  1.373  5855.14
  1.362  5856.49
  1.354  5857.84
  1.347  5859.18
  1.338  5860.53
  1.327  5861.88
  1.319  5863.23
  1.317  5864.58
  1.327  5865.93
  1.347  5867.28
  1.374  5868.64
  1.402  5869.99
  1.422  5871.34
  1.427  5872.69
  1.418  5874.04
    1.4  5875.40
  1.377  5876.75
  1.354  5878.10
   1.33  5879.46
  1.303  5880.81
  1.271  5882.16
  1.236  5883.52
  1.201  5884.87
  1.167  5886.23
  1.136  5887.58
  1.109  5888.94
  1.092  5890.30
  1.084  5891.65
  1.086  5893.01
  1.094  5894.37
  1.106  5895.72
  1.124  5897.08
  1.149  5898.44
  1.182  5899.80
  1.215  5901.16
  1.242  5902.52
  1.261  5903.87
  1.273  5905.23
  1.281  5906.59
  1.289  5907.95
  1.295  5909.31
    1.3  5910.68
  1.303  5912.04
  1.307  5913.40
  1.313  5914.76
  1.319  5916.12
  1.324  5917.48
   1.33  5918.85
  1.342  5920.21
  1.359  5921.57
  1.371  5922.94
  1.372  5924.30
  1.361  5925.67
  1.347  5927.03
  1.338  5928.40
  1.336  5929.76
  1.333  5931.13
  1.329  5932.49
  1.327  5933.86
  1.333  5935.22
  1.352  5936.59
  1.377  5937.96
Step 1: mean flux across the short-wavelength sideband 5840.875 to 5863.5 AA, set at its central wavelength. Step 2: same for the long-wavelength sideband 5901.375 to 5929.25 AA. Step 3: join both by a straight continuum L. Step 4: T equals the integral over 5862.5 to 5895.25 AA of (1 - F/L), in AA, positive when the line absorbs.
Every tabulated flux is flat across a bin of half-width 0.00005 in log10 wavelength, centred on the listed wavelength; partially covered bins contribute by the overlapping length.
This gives 1.9 AA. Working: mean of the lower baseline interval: 1.38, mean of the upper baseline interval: 1.32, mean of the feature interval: 1.27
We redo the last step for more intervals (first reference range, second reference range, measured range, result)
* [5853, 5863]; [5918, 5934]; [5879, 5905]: 3.30 AA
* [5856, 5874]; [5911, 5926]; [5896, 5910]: 1.20 AA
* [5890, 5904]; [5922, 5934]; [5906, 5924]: -0.81 AA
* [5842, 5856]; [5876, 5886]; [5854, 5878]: -0.52 AA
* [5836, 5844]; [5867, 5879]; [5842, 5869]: 0.83 AA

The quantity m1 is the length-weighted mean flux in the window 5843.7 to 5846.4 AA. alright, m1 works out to 1.39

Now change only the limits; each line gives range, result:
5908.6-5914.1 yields 1.3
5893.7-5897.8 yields 1.11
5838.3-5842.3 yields 1.44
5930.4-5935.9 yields 1.33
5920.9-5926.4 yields 1.36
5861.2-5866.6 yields 1.32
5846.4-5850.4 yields 1.39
